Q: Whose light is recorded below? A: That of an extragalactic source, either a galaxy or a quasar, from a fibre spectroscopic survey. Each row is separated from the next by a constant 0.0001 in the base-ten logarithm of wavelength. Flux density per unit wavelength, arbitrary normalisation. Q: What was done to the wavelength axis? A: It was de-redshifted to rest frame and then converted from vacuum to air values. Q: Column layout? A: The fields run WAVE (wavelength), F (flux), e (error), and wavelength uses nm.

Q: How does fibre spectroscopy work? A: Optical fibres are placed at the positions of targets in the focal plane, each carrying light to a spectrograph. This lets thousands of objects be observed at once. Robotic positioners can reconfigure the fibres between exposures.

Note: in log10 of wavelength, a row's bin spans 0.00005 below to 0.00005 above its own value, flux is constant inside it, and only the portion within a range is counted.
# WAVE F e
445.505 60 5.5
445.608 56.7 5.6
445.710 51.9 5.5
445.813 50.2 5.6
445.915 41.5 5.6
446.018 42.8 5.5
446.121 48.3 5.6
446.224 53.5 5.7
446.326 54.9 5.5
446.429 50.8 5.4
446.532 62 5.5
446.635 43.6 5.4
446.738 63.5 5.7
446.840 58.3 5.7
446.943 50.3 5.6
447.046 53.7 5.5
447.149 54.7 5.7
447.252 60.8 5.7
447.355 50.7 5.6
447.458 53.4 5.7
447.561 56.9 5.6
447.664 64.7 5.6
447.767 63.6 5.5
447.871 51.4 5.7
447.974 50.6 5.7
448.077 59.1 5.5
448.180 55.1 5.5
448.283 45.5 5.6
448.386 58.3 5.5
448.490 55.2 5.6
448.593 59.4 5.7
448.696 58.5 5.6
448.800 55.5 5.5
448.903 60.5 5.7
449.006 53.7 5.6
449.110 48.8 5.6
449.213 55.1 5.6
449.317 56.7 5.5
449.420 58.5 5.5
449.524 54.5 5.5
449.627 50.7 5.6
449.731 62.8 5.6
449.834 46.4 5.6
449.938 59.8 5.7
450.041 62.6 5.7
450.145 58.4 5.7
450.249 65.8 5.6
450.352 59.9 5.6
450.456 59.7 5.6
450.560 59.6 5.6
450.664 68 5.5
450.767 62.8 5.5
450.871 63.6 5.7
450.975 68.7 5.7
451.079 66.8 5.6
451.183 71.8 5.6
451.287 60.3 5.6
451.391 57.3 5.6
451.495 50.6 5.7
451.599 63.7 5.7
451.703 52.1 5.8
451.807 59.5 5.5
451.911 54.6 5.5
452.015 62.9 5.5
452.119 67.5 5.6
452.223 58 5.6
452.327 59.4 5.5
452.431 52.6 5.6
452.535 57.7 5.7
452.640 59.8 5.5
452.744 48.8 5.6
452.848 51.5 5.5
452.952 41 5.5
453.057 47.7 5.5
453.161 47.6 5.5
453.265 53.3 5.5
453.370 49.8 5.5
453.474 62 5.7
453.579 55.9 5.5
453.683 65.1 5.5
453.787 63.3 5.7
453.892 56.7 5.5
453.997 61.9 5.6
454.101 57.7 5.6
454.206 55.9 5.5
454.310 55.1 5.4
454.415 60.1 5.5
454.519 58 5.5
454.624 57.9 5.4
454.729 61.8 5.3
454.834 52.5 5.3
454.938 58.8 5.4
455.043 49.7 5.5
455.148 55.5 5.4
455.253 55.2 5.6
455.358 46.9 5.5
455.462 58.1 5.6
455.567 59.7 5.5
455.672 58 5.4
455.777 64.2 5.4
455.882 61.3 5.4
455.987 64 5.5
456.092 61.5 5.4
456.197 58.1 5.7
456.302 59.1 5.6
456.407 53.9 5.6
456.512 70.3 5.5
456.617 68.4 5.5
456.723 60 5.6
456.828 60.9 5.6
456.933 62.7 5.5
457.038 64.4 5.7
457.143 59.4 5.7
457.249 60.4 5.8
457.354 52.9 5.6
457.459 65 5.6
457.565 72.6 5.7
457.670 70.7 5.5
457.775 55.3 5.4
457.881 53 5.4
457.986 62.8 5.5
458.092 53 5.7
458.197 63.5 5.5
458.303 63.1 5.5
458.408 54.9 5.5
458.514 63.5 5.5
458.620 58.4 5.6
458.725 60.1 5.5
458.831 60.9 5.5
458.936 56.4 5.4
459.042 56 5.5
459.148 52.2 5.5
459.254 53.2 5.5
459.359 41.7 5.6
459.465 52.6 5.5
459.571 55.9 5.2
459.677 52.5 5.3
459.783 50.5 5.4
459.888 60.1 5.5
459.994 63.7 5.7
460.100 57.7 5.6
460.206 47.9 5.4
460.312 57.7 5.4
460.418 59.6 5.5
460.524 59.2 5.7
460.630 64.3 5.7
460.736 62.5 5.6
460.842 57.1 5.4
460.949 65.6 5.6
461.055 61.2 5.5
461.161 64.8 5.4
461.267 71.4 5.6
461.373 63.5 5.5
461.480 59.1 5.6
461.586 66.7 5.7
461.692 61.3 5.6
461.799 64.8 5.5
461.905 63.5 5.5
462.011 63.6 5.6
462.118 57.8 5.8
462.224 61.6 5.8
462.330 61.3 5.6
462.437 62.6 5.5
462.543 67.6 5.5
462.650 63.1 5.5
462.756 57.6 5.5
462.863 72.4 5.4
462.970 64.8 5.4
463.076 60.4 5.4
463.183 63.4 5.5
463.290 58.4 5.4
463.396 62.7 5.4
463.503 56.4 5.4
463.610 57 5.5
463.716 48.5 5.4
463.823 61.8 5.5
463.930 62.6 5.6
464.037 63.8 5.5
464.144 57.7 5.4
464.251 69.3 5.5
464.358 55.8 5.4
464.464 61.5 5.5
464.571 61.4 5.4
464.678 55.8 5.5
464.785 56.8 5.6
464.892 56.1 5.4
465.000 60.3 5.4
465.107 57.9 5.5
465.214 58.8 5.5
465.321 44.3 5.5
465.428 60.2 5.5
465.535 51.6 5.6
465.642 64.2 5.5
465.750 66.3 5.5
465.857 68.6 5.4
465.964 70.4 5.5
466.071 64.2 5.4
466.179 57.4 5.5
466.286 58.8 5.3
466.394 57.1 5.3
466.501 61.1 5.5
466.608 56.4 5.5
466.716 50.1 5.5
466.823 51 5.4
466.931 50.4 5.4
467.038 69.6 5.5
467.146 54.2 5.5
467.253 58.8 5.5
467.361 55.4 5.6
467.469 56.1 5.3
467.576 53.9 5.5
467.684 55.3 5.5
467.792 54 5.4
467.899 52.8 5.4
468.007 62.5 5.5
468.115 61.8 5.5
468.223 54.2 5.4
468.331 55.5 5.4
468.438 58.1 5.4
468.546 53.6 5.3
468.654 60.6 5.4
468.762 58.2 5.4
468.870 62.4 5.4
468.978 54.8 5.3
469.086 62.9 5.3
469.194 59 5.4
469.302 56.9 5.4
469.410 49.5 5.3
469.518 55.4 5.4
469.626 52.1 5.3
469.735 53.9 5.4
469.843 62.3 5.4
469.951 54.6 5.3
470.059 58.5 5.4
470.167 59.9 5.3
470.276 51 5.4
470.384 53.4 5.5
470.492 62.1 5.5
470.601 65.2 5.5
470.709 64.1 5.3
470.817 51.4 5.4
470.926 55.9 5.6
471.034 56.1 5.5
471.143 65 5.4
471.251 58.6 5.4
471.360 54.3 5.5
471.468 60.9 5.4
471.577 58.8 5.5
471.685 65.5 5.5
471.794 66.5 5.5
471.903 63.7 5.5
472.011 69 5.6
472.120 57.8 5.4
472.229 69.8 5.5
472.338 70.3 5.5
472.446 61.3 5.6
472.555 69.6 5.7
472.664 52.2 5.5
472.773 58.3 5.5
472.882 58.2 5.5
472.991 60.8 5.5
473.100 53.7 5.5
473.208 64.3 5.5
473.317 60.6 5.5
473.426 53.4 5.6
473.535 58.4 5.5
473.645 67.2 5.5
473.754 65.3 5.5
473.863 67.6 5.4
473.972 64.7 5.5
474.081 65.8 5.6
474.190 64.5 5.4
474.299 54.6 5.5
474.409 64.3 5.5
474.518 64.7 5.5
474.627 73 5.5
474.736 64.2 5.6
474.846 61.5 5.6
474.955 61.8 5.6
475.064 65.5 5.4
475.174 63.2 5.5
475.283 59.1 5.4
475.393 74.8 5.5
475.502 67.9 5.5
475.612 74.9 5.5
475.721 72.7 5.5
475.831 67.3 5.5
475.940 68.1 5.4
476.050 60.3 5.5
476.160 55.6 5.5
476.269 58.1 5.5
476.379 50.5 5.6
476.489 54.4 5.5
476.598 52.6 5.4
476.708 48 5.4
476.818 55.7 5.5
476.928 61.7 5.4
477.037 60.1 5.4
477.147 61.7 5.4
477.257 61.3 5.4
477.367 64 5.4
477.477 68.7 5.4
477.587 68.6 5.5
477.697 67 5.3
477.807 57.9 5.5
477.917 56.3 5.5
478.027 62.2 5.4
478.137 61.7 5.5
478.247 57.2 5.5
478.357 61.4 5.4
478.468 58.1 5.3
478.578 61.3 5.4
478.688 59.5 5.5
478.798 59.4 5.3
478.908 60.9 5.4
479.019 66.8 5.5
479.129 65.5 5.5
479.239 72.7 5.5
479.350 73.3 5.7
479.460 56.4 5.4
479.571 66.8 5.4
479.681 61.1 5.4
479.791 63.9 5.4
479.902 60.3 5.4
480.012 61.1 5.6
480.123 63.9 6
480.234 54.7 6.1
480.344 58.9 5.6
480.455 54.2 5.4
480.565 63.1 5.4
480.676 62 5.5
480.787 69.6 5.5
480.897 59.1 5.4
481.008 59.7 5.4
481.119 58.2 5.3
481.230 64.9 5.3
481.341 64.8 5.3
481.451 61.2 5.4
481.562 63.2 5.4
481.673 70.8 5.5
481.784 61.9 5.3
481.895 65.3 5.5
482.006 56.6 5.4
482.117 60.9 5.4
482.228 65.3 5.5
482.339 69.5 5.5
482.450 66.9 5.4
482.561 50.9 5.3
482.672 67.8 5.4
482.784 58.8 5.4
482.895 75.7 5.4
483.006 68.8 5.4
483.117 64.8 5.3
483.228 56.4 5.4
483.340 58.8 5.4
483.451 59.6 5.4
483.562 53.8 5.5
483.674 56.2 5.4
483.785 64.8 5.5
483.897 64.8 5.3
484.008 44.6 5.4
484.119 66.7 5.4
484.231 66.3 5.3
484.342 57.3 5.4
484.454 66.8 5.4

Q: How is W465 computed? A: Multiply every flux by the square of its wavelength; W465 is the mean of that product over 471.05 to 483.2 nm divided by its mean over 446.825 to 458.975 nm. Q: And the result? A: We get 1.2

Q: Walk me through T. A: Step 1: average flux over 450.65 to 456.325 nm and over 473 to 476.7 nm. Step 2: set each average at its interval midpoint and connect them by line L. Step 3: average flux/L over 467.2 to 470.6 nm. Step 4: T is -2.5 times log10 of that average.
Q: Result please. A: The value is 0.08 mag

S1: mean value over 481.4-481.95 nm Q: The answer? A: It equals 64.5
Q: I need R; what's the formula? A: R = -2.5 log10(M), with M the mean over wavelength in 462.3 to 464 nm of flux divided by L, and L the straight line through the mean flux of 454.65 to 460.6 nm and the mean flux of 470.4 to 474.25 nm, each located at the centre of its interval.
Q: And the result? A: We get -0.03 mag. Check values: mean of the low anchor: 58.4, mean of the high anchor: 61.7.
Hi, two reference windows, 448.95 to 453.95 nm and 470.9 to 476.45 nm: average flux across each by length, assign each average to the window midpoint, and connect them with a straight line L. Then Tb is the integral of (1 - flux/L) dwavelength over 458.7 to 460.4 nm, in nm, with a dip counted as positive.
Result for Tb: 0.13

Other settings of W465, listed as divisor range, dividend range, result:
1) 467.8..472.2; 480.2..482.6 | 1.11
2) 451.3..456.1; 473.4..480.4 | 1.21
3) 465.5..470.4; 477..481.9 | 1.14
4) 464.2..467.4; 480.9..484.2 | 1.13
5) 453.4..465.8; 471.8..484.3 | 1.13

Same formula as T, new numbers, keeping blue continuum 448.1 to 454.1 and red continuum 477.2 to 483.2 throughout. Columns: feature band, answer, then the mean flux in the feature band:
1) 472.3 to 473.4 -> 0.016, 60.6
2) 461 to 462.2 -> -0.069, 63.4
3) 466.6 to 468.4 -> 0.085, 56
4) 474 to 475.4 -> -0.038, 64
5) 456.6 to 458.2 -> -0.047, 61.3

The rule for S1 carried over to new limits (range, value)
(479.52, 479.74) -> 64.2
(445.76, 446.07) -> 44.8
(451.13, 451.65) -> 60.7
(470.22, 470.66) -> 58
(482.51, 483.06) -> 64.5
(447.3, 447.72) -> 56.6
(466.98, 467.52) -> 58.7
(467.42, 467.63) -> 55.1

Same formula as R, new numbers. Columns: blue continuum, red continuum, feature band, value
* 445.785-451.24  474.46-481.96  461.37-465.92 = -0.021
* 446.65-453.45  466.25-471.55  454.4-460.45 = -0.025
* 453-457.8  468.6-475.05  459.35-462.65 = -0.014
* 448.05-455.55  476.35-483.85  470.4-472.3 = -0.019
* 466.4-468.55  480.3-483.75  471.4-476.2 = -0.085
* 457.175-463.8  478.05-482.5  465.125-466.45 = 0.009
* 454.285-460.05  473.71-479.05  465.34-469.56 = 0.049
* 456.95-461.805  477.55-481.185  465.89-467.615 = 0.043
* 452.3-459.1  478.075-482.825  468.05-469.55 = 0.055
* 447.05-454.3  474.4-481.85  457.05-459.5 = 0.006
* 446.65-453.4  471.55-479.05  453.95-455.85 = 0.018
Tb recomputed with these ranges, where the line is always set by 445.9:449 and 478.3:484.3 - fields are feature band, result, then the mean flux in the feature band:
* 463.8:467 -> -0.02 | 59.1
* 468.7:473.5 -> 0.05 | 59.4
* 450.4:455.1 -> -0.18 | 58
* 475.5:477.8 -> -0.02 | 61.6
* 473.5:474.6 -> -0.06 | 64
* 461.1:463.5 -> -0.21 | 63.1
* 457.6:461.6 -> -0.09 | 58.7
